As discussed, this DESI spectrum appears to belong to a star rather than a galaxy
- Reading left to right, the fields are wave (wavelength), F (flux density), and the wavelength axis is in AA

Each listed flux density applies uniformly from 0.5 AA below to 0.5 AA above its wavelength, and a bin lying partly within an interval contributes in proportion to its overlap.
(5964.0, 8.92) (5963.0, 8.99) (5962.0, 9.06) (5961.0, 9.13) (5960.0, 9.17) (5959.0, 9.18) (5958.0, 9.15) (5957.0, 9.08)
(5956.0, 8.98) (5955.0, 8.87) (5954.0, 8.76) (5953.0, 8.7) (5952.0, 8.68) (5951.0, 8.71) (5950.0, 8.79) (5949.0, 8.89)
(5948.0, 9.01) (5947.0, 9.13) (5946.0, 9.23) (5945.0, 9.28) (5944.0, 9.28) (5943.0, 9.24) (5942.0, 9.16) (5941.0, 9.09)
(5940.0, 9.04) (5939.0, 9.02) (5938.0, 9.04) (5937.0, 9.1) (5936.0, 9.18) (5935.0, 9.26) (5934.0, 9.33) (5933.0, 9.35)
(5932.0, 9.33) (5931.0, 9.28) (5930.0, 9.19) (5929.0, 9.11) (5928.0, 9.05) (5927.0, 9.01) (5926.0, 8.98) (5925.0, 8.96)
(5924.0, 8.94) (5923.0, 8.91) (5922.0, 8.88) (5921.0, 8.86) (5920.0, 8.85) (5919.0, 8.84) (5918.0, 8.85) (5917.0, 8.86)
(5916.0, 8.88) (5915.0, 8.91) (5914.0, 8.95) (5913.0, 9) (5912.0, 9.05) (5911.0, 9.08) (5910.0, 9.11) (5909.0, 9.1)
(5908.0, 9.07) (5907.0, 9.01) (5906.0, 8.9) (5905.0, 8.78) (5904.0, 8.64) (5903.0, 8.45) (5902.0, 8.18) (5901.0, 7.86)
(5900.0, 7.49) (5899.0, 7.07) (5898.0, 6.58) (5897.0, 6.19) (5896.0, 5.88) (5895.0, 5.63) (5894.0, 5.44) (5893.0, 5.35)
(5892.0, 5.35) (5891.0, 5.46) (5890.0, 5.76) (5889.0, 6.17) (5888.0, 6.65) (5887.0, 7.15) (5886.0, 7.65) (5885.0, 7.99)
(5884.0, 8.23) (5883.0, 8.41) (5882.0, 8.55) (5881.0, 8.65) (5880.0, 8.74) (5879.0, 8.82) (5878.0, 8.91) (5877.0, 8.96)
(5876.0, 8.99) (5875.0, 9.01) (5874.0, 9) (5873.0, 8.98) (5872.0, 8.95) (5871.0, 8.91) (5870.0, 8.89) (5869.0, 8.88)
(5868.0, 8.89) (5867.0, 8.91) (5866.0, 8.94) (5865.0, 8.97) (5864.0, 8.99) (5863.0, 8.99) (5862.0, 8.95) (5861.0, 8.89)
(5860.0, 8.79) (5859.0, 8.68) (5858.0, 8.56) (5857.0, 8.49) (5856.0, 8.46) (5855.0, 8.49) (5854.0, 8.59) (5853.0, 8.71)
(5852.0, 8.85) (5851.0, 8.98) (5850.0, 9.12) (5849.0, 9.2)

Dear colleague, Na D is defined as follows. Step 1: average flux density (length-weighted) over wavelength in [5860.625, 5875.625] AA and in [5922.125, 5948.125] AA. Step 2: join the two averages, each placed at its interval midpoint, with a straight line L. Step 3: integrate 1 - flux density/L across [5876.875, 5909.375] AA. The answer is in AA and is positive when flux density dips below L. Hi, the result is 5.4 AA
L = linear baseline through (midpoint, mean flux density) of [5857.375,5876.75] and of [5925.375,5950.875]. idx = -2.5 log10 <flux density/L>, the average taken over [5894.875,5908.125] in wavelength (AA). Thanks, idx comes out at 0.17 mag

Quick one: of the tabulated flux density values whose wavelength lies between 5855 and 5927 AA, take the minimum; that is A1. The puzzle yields 5.35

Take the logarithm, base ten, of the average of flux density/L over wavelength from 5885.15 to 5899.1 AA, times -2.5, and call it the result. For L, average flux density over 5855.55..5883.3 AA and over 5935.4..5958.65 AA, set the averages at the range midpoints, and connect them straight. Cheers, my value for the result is 0.39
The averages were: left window 8.83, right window 9.02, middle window 6.19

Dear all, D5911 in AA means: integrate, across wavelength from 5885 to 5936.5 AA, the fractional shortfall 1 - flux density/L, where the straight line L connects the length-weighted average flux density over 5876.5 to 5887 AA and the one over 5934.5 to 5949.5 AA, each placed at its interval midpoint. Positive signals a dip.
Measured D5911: 3.7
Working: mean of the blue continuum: 8.43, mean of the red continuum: 9.13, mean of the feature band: 8.15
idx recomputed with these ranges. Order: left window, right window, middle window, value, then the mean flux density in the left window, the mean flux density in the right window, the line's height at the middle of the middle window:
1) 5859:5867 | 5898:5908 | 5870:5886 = -0.007 mag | 8.91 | 8.22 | 8.65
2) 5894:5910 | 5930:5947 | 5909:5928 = -0.068 mag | 7.76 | 9.2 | 8.41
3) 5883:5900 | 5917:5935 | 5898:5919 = -0.115 mag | 6.5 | 9.04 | 7.75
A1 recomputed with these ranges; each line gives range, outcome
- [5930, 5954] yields 8.68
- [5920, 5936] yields 8.85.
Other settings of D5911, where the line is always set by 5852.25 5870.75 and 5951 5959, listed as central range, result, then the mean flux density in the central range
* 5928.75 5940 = -0.4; 9.19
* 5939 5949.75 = -0.3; 9.12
